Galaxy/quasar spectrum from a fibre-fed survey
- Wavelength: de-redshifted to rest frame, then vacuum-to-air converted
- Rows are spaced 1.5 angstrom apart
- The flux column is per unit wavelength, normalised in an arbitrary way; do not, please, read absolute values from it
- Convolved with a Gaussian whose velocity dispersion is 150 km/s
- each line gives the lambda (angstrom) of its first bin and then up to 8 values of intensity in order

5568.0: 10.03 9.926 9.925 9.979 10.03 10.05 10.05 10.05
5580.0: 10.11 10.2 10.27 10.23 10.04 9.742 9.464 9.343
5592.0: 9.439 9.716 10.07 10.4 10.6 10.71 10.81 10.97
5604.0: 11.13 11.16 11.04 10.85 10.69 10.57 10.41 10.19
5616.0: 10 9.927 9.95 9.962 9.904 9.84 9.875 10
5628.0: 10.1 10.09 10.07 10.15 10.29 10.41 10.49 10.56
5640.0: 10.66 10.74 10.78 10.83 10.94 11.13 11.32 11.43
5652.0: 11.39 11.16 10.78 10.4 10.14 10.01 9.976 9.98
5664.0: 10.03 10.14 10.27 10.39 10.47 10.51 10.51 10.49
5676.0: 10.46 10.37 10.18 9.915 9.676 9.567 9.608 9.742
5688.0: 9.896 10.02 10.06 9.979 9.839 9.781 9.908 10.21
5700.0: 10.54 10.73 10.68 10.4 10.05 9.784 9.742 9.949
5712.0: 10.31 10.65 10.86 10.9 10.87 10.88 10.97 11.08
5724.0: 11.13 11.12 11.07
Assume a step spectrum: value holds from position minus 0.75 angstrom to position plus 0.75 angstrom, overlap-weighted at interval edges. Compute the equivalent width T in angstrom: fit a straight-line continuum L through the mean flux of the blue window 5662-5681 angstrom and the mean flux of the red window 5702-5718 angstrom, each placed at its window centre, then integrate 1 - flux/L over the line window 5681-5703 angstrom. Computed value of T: 0.7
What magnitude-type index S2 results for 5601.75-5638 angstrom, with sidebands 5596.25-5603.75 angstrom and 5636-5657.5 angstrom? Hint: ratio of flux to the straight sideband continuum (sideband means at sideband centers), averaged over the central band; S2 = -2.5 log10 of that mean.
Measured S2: 0.05 mag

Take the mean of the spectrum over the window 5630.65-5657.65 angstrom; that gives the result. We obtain 10.8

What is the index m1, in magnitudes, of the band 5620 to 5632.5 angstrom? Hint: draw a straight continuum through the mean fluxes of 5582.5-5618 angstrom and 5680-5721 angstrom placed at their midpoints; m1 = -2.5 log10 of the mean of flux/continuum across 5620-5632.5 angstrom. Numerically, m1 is 0.03 mag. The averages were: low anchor 10.3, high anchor 10.2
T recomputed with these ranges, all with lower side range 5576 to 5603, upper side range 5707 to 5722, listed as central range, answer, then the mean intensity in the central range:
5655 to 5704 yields 1.2 angstrom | 10.2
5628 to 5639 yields 0.0 angstrom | 10.3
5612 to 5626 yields 0.3 angstrom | 10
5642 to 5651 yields -0.7 angstrom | 11.1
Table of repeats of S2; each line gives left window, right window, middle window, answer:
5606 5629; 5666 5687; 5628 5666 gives -0.04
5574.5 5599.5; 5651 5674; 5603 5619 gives -0.05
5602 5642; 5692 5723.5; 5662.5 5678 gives 0.00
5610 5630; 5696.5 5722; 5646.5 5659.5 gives -0.07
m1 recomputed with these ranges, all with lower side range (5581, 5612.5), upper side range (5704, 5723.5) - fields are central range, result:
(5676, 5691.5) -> 0.057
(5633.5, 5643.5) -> -0.016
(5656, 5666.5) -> 0.036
